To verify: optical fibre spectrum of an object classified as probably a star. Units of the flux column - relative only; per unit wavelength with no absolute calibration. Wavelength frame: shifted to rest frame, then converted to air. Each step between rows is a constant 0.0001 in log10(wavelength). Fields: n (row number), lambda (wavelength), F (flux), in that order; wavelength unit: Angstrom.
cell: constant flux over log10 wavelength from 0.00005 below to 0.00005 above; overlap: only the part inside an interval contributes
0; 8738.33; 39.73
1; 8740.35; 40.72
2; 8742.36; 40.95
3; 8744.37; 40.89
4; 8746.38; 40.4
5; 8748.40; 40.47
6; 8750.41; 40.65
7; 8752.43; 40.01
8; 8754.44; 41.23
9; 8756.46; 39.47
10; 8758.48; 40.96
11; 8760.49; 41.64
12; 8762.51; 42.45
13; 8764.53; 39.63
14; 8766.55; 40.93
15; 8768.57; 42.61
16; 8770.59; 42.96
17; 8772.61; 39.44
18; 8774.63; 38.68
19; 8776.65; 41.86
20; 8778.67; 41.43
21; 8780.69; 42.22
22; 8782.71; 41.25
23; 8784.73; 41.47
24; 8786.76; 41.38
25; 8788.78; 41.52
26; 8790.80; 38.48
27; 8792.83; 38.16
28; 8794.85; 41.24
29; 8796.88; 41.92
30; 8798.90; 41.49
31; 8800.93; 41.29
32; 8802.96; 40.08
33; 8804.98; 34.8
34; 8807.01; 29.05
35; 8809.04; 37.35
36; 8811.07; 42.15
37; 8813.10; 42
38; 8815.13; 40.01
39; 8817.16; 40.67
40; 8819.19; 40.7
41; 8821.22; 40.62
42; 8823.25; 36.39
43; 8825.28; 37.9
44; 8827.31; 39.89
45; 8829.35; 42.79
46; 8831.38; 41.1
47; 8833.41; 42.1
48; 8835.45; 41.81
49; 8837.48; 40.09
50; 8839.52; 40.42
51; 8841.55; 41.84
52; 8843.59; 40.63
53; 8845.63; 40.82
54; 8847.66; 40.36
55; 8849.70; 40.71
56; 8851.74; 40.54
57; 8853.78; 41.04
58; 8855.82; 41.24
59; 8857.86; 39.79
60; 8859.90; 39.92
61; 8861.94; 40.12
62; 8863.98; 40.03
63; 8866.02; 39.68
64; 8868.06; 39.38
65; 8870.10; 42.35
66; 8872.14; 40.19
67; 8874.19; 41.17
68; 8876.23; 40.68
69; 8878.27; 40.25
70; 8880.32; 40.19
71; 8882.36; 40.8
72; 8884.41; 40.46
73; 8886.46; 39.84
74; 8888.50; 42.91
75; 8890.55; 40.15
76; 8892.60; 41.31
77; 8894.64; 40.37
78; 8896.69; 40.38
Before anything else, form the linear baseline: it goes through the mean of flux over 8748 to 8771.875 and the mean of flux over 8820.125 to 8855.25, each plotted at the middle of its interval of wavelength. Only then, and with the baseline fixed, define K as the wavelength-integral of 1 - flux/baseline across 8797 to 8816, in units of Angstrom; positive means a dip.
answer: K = 0.9 Angstrom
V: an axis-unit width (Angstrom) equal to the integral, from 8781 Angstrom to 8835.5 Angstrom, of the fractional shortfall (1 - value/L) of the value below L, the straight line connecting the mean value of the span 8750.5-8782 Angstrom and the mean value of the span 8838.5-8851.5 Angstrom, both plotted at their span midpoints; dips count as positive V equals 1.3 Angstrom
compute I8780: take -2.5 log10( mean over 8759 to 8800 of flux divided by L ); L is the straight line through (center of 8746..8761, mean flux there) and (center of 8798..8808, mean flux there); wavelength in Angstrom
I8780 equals -0.06 mag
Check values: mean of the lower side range 40.6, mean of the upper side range 37.3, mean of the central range 41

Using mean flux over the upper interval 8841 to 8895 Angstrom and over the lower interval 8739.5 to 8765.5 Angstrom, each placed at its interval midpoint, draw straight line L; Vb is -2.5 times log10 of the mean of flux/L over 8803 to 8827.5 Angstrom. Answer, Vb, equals 0.06 mag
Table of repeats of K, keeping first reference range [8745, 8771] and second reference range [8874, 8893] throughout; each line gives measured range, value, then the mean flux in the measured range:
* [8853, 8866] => 0.2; 40.3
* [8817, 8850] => 0.3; 40.5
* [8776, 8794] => 0.0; 40.9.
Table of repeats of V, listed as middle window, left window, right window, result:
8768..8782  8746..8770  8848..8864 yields -0.2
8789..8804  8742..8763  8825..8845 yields 0.2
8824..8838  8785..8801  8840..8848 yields 0.0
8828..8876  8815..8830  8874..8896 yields -0.7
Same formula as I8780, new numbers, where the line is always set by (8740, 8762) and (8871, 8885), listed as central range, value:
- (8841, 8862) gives 0.00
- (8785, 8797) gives 0.01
